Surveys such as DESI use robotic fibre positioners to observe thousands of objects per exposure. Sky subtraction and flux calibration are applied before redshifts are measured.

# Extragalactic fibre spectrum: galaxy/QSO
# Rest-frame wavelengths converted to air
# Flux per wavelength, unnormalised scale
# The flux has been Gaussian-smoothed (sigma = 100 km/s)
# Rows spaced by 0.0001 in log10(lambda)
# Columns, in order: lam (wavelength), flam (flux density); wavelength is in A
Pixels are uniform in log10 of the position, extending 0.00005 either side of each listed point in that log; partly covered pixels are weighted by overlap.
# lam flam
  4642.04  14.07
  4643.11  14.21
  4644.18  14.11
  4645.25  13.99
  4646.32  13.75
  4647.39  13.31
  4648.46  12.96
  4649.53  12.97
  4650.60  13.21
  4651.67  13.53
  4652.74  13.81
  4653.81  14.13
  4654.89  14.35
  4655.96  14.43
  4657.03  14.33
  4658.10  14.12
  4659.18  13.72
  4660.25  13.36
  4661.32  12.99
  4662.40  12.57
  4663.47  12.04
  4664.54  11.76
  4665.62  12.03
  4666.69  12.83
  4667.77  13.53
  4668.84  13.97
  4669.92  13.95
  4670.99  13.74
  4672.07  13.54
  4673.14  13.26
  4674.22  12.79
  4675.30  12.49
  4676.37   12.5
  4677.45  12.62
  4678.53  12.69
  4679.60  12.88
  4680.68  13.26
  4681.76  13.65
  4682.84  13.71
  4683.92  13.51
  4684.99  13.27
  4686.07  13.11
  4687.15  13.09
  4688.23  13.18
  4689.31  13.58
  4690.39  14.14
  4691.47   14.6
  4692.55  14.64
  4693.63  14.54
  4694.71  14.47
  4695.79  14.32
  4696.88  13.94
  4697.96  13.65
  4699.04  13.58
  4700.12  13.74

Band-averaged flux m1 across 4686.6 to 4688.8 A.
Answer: 13.1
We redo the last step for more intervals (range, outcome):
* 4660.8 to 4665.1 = 12.3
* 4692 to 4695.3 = 14.6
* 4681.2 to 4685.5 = 13.5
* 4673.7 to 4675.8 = 12.6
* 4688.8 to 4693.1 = 14.2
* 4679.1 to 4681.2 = 13.1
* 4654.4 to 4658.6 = 14.3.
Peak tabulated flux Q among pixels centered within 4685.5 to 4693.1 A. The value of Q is 14.64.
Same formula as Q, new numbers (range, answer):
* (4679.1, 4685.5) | 13.71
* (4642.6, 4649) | 14.21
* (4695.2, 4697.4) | 14.32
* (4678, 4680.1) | 12.88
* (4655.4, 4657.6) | 14.43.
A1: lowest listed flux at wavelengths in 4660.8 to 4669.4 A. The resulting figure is 11.76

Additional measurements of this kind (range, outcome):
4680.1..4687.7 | 13.09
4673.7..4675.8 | 12.49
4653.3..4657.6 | 14.13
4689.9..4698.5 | 13.65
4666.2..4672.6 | 12.83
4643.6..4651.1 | 12.96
